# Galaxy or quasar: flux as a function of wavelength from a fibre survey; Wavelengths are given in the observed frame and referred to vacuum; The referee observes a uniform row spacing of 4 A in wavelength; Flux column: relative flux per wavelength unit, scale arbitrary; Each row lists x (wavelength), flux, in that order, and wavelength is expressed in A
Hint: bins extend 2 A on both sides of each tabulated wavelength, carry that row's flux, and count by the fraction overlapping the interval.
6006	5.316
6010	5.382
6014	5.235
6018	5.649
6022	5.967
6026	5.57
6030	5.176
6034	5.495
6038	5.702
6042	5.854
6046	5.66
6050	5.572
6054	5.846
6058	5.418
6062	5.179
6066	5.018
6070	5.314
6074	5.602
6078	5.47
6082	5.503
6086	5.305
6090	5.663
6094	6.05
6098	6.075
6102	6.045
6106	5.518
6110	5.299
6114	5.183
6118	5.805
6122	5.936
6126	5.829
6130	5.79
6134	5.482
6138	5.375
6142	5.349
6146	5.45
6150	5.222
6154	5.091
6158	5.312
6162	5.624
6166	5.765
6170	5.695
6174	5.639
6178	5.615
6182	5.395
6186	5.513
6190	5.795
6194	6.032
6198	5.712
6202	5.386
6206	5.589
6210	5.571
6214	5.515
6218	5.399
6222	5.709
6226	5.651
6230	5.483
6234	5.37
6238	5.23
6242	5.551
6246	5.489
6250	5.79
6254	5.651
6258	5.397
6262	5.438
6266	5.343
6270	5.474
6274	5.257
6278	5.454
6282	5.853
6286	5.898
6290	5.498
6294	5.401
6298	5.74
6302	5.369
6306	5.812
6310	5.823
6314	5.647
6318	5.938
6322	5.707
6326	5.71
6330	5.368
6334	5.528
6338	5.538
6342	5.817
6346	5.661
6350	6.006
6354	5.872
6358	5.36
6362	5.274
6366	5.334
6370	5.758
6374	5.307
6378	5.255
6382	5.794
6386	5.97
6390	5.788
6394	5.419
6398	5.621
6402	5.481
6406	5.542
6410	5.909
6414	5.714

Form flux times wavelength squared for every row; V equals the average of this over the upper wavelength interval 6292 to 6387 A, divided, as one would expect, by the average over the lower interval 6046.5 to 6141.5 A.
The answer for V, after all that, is 1.09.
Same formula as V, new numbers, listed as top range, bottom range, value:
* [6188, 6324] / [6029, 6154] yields 1.06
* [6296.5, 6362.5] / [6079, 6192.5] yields 1.08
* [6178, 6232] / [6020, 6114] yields 1.05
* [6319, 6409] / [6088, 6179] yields 1.08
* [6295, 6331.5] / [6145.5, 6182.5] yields 1.09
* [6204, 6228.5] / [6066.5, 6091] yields 1.07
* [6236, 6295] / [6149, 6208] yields 1.02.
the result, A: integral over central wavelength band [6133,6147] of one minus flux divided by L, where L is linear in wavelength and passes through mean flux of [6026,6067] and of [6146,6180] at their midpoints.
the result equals 0.23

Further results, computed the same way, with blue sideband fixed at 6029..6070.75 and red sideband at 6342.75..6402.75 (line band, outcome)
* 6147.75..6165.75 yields 0.54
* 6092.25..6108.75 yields -1.16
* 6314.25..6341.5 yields -0.28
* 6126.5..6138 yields -0.21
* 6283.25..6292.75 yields -0.20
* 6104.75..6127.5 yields -0.34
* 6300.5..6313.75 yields -0.24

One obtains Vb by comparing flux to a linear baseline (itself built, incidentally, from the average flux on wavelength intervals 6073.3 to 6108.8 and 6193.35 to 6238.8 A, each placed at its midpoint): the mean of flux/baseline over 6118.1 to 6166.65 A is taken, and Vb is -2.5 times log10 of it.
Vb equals 0.02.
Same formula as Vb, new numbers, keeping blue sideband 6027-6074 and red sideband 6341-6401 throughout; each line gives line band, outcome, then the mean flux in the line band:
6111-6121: 0.00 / 5.52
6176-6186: 0.01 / 5.51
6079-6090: 0.01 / 5.46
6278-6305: -0.01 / 5.62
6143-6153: 0.04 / 5.31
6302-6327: -0.03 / 5.74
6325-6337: 0.01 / 5.52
